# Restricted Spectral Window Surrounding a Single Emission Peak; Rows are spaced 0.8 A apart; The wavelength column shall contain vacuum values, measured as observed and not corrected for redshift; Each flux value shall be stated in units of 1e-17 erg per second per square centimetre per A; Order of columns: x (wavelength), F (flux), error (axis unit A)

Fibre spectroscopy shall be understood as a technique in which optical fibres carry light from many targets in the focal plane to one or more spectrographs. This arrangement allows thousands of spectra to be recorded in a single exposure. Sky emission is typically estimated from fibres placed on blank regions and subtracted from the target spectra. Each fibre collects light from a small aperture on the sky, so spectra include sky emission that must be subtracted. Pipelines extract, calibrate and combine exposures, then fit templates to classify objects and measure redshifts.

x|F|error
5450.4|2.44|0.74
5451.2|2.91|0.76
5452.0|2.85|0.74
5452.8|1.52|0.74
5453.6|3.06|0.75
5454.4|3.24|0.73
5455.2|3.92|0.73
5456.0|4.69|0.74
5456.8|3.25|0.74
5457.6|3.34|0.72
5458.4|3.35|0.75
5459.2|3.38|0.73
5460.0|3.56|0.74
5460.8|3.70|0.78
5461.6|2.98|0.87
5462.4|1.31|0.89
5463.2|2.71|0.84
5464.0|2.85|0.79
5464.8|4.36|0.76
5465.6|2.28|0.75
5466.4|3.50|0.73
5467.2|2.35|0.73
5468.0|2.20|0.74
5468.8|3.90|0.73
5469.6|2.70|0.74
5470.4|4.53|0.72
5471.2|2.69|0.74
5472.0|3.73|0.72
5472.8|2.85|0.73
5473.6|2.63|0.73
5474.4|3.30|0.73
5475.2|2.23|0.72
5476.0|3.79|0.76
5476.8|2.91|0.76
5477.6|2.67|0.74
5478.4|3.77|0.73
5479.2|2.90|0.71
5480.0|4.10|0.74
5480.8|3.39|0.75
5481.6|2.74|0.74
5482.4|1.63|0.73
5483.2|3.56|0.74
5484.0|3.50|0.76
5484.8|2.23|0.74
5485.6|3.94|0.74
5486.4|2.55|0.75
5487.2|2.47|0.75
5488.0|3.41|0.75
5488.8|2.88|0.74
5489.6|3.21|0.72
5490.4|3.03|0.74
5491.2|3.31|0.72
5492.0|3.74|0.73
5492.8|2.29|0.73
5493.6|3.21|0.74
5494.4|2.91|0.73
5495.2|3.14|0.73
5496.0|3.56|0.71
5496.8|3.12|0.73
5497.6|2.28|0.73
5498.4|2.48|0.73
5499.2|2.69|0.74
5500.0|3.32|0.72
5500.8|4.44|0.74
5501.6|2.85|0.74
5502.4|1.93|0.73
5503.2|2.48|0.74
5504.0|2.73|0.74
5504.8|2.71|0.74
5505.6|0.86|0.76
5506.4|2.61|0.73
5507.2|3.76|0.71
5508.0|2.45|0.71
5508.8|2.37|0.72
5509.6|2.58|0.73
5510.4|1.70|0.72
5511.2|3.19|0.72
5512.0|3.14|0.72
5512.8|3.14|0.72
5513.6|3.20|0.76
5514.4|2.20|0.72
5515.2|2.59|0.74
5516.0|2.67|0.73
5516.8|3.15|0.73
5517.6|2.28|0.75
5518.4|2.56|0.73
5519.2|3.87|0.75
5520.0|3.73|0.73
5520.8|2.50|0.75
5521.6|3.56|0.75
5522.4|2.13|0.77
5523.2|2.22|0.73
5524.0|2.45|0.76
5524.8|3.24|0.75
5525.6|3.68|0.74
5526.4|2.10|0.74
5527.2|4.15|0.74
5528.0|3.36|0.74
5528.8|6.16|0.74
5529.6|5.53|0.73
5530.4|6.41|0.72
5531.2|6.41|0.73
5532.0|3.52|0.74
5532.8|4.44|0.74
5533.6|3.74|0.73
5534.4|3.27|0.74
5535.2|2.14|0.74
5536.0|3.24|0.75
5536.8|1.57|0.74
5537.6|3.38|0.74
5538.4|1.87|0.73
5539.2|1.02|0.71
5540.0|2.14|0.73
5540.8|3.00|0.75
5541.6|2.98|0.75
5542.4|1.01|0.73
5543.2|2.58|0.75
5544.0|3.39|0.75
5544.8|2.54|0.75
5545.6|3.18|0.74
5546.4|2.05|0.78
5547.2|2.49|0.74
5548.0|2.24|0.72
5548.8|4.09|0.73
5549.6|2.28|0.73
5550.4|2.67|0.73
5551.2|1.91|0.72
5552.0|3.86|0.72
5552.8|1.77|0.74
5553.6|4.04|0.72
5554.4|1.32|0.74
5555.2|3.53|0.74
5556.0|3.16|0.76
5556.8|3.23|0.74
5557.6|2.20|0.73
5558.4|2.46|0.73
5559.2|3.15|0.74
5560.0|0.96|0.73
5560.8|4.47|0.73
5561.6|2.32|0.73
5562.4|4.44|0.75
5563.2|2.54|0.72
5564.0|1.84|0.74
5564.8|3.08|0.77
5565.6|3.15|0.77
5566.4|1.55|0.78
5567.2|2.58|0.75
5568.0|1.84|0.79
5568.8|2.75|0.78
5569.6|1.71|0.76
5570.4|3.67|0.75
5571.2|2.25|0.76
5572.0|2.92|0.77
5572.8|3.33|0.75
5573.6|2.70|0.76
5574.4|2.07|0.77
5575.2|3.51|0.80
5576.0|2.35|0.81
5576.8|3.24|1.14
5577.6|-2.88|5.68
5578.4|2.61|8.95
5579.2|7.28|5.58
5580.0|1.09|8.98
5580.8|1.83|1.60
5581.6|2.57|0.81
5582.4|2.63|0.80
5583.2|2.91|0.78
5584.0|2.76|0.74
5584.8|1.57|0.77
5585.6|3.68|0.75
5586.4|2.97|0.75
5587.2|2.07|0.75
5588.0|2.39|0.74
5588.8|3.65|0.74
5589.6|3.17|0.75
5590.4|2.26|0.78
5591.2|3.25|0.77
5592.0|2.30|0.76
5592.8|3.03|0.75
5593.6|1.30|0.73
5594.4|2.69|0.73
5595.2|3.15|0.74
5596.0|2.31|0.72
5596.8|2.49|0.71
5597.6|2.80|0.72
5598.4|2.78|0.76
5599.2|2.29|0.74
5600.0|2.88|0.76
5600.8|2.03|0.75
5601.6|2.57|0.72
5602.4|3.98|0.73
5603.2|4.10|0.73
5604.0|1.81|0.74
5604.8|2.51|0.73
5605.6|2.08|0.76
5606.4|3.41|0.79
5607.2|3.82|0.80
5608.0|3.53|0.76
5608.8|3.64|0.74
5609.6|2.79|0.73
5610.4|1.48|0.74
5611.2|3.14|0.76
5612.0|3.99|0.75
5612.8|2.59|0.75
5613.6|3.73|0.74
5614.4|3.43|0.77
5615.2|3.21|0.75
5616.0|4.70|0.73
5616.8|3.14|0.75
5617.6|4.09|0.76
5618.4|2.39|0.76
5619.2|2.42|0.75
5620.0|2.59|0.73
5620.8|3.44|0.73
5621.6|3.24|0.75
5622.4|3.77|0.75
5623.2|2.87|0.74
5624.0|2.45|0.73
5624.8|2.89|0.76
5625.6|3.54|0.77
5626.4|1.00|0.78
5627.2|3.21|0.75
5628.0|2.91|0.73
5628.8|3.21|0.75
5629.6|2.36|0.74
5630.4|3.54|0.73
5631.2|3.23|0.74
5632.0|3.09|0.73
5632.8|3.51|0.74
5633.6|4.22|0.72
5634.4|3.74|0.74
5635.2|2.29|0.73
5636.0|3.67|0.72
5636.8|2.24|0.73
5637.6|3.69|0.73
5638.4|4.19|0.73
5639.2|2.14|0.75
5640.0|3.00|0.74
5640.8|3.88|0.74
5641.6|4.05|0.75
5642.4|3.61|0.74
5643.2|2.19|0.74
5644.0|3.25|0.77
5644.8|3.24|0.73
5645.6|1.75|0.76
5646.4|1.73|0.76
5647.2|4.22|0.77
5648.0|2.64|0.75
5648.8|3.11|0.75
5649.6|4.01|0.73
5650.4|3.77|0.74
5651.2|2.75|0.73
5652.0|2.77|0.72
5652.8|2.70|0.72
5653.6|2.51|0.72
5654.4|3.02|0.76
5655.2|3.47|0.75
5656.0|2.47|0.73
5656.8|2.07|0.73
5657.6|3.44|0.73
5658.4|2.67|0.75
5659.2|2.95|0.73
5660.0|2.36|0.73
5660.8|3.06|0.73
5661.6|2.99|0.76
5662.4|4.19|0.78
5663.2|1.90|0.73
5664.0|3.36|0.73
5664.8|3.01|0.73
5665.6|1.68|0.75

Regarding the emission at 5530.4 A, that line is H-beta 4861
